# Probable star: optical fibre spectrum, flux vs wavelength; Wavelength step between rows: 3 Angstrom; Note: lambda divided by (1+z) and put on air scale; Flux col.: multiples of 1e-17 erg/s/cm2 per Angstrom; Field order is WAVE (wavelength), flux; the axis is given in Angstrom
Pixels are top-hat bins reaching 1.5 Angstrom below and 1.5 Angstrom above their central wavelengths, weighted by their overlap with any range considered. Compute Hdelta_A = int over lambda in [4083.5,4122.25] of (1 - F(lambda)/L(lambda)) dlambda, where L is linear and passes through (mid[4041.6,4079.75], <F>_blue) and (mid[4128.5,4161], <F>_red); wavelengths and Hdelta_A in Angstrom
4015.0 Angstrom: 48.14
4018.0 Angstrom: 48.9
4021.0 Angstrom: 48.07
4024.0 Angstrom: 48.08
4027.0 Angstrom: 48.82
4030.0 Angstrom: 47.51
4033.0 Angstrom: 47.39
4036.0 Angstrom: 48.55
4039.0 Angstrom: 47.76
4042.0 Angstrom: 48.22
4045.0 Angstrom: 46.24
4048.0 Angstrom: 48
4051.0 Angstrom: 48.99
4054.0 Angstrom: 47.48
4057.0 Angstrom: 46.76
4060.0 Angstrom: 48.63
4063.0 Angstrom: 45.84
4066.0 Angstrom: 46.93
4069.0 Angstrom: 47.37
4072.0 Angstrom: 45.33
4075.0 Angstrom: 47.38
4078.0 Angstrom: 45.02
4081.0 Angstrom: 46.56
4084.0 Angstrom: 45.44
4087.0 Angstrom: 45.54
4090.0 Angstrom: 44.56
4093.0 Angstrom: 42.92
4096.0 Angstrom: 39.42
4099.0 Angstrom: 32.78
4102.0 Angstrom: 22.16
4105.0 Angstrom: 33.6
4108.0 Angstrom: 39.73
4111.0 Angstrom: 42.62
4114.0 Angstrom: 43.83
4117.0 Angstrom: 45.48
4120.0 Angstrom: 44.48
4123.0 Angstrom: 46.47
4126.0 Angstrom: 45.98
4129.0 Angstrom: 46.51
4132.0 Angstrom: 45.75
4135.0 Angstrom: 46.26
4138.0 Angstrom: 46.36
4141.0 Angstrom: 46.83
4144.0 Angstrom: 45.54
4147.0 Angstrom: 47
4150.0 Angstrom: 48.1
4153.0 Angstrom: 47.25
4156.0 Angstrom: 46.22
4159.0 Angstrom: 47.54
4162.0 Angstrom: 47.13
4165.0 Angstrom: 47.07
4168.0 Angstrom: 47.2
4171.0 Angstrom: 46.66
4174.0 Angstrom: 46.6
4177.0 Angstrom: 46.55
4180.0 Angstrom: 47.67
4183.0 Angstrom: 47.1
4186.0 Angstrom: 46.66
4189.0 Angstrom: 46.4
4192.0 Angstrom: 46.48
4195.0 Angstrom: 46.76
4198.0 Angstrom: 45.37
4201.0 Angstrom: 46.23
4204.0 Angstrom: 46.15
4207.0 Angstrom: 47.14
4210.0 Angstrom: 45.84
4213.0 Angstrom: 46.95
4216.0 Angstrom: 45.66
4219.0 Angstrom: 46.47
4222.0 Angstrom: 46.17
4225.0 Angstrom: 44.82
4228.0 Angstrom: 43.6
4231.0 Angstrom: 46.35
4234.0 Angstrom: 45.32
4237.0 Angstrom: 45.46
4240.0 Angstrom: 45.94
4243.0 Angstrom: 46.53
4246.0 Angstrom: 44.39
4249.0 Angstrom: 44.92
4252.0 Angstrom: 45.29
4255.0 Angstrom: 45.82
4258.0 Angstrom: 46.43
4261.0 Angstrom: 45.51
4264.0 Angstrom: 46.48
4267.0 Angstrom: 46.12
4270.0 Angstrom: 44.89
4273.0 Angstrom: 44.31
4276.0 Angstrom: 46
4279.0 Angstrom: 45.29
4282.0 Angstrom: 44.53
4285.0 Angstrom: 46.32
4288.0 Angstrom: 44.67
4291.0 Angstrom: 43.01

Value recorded 5.53 Angstrom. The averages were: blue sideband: 47.1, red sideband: 46.7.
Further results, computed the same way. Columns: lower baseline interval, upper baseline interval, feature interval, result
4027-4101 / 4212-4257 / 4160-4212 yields -1.18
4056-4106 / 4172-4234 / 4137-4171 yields -1.58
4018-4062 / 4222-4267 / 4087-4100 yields 1.77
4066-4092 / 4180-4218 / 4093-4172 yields 4.14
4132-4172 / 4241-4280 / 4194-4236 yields 0.16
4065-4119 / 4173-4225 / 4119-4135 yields -0.91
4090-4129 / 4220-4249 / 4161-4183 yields -2.10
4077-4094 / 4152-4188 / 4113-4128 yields 0.17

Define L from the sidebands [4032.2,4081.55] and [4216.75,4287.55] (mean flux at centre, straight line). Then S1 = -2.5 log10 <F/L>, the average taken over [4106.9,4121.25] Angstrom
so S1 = 0.08 mag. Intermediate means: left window 47.2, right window 45.5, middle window 43.3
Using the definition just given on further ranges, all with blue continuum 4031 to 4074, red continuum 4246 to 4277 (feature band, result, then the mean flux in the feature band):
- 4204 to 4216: -0.011 mag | 46.5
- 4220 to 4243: 0.007 mag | 45.5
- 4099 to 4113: 0.328 mag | 34.7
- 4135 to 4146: 0.008 mag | 46.3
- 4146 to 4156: -0.018 mag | 47.3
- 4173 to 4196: -0.013 mag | 46.8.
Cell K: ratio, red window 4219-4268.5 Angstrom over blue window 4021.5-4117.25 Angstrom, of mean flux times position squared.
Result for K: 1.1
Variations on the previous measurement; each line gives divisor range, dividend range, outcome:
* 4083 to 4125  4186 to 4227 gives 1.19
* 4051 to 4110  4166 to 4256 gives 1.14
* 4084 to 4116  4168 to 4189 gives 1.24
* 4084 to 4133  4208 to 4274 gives 1.17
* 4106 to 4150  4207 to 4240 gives 1.06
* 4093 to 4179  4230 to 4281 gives 1.10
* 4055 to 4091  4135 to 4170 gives 1.05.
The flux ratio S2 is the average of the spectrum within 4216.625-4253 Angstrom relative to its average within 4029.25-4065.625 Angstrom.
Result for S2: 0.95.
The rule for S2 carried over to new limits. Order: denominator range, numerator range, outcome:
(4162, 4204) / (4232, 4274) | 0.98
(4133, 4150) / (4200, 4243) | 0.99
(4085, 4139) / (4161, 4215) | 1.11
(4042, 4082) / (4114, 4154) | 0.98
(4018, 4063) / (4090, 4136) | 0.86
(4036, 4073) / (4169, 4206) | 0.98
